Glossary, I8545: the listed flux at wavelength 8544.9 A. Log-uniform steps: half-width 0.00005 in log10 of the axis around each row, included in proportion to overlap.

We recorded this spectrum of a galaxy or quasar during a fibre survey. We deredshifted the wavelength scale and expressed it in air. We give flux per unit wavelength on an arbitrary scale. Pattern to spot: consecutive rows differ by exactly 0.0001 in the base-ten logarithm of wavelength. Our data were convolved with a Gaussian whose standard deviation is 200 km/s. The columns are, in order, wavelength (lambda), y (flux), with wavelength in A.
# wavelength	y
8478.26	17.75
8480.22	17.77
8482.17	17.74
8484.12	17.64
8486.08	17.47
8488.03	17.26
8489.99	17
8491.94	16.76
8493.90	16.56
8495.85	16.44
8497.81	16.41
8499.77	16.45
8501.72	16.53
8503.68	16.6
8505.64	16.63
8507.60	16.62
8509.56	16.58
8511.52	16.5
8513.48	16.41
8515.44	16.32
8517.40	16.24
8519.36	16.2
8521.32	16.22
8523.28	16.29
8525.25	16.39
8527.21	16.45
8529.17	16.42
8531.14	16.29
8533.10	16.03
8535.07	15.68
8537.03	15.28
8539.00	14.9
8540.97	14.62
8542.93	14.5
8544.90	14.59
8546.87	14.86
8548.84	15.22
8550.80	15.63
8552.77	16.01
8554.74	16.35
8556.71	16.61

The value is 14.59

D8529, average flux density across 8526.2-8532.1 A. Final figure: 16.4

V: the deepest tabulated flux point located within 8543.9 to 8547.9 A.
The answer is 14.59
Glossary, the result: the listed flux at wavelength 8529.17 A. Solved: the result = 16.42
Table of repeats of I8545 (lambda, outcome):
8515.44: 16.32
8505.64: 16.63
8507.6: 16.62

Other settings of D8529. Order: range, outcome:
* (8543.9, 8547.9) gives 14.7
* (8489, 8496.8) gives 16.7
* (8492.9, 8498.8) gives 16.5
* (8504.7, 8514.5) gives 16.5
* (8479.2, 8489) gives 17.6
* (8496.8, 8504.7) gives 16.5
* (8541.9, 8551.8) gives 15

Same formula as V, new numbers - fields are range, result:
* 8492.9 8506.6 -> 16.41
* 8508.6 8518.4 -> 16.24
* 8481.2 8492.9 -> 16.76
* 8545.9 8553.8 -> 14.86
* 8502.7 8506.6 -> 16.6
